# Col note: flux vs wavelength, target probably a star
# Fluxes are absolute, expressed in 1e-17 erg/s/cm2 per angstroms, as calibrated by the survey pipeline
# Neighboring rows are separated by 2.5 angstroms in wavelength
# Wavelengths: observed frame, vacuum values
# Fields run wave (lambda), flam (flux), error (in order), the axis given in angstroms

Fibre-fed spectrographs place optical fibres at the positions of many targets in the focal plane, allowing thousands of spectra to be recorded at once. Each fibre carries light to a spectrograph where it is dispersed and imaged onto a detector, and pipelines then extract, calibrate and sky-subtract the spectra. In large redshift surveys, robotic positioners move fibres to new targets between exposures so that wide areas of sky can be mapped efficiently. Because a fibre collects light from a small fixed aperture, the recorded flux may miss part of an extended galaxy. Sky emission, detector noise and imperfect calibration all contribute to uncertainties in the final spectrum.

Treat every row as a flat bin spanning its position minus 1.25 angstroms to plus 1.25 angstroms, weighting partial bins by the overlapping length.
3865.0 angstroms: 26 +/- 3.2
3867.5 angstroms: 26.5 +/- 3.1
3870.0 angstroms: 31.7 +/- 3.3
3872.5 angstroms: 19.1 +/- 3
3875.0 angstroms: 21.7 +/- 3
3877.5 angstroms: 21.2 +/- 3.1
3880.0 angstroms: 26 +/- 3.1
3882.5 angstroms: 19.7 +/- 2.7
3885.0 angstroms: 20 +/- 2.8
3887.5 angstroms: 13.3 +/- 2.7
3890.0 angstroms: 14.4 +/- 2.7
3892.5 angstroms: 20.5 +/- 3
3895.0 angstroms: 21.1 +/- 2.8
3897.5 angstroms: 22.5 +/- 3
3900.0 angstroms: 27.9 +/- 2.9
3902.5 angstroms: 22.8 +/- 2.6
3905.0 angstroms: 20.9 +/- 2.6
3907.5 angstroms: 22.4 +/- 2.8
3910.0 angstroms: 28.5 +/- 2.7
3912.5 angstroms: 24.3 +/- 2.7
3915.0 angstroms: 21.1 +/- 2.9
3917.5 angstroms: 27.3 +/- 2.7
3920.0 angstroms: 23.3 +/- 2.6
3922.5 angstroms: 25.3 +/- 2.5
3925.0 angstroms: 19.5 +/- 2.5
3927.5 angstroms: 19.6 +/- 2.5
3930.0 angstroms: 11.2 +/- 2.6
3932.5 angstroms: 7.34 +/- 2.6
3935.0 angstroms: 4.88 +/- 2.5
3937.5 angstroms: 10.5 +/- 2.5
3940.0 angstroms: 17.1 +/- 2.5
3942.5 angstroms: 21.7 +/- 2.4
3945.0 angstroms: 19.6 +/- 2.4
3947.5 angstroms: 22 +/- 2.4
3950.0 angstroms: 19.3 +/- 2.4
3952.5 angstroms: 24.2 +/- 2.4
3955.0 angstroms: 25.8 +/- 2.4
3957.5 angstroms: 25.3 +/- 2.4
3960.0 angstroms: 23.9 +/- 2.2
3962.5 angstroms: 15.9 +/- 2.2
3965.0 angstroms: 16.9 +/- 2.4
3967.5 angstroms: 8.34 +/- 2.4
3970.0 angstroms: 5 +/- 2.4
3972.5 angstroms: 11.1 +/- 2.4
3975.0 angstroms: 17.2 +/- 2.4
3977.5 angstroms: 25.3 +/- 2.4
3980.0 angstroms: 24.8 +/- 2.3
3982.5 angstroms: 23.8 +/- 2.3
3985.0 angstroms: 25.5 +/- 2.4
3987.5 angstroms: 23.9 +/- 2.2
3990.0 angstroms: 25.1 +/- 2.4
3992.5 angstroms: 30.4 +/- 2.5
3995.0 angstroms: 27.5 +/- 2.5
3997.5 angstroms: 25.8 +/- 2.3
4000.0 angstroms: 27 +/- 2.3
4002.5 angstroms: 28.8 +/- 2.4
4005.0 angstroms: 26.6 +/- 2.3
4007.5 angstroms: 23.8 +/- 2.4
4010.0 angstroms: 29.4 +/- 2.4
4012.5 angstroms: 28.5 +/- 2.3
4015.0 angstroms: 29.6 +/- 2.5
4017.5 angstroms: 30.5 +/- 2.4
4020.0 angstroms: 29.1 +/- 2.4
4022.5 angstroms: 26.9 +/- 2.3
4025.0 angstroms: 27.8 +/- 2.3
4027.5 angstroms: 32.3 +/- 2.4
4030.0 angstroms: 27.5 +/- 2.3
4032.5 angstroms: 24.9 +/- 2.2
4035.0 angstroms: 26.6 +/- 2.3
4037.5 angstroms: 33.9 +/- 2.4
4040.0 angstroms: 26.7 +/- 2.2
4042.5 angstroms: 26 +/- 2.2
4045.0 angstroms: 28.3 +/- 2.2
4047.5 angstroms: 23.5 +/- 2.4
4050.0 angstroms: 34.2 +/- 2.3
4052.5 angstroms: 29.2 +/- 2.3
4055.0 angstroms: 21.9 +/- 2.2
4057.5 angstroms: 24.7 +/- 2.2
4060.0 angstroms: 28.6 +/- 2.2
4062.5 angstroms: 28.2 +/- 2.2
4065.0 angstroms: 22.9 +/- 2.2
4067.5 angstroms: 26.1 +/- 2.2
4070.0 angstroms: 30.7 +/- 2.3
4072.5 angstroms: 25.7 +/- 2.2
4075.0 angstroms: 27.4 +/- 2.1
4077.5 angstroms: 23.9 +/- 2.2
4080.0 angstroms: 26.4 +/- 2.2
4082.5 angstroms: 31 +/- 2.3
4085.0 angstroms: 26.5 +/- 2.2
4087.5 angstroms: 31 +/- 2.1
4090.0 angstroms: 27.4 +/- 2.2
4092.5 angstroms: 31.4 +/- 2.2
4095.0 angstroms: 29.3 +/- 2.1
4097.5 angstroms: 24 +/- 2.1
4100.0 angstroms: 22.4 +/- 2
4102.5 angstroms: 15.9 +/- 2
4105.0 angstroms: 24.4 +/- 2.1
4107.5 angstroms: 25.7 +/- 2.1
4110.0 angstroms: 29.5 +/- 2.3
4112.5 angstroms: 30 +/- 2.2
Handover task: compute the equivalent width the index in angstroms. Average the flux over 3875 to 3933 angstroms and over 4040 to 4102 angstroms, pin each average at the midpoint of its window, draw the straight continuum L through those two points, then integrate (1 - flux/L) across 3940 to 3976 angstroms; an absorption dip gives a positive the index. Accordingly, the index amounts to 7.3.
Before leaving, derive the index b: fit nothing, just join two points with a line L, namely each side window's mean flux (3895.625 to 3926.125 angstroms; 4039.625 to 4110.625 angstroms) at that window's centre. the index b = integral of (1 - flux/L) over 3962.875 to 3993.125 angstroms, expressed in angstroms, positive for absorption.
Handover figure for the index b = 6.7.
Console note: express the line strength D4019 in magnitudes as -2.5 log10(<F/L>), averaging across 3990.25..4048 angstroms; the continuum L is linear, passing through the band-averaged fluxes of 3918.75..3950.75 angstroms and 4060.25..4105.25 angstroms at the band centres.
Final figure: -0.24 mag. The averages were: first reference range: 17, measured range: 27.9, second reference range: 26.5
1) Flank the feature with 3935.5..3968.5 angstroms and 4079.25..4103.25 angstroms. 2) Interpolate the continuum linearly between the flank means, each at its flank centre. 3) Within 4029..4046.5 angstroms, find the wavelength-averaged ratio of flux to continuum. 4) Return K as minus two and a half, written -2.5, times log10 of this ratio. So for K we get -0.16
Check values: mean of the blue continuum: 19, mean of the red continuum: 26.8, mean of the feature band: 27.6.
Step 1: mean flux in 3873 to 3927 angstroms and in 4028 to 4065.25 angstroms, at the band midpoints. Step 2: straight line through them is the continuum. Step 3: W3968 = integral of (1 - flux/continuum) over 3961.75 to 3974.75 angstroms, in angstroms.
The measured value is 6.8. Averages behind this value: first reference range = 22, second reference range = 27.4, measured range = 11.7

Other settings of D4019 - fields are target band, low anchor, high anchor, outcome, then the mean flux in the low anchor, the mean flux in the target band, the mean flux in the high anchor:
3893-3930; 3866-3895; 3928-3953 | -0.24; 21.3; 22.9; 15.6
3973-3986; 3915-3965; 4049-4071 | -0.04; 19.1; 22.6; 27.3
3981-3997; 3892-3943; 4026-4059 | -0.07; 20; 26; 27.7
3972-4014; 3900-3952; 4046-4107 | -0.11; 19.7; 25.2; 26.5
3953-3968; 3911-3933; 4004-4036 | 0.16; 20.4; 20.1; 28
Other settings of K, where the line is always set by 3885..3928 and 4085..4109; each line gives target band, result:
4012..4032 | -0.19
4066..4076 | -0.09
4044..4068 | -0.07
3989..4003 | -0.15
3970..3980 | 0.34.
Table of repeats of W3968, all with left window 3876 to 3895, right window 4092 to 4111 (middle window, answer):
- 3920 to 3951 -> 6.0 angstroms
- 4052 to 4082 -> -2.8 angstroms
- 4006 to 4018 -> -2.9 angstroms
